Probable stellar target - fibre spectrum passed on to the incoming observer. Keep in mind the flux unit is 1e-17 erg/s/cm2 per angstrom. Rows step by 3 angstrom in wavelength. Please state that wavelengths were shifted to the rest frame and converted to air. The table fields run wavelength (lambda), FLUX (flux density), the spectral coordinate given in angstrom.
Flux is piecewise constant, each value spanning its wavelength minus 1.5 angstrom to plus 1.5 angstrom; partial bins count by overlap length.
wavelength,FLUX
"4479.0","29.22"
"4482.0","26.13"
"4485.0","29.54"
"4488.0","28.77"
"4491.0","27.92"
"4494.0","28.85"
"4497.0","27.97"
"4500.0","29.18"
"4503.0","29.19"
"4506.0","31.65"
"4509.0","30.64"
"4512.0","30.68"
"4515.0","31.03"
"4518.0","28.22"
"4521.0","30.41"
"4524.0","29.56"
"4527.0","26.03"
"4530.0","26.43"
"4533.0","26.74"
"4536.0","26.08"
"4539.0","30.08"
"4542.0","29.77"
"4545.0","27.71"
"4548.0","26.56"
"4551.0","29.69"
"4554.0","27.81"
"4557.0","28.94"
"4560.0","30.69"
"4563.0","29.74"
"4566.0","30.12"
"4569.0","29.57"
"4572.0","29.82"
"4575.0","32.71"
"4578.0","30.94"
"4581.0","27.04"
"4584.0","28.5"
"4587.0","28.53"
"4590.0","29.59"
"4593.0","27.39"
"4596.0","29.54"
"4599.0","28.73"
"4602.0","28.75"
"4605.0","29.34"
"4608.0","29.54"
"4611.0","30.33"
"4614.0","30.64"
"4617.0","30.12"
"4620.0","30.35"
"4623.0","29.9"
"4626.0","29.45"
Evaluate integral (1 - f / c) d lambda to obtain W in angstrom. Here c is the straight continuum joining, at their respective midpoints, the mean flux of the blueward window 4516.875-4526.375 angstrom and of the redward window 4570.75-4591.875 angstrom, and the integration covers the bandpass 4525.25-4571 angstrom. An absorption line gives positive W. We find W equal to 1.4 angstrom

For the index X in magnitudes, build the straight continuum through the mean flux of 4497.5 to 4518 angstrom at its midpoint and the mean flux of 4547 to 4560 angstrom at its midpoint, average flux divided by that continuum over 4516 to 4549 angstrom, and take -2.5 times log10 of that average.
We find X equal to 0.05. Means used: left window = 30.1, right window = 28.6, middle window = 28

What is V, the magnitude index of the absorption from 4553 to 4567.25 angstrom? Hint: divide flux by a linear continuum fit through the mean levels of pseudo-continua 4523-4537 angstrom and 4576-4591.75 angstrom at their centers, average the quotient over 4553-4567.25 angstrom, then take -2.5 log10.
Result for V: -0.05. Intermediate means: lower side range 26.9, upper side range 29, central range 29.5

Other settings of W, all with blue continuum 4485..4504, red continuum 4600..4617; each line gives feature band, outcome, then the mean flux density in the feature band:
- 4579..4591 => 0.42 angstrom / 28.5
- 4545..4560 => 0.40 angstrom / 28.4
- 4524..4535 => 0.83 angstrom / 26.8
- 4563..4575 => -0.33 angstrom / 30.2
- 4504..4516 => -0.87 angstrom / 30.9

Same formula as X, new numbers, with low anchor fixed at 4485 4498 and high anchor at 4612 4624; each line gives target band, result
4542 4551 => 0.05 mag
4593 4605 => 0.04 mag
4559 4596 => 0.01 mag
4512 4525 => -0.04 mag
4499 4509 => -0.05 mag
